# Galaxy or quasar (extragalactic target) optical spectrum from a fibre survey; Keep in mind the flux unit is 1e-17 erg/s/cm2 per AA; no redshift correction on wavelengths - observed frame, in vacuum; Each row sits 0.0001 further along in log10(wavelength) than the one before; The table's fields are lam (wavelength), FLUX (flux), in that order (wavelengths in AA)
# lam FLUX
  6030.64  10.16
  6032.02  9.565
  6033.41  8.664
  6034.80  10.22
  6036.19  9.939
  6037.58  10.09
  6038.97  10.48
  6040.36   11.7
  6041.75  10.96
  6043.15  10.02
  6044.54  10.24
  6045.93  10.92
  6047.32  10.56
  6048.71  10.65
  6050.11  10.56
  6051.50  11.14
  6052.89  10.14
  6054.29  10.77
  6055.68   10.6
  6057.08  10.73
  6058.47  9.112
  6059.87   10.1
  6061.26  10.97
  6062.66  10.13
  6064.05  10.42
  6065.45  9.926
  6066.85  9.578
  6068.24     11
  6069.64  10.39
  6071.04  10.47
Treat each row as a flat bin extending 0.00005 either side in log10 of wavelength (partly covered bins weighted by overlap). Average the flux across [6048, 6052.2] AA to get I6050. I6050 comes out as 10.8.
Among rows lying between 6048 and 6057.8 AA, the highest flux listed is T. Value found 11.14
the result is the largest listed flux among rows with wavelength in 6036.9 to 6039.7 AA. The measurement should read 10.48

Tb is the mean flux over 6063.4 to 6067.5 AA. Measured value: 9.96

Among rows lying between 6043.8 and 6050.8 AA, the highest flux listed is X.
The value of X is 10.92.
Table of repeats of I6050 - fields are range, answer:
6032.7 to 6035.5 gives 9.44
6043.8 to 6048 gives 10.6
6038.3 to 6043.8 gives 10.8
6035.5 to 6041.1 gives 10.6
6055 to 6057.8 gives 10.6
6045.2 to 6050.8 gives 10.7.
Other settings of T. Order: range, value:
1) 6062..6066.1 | 10.42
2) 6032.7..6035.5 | 10.22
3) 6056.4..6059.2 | 10.73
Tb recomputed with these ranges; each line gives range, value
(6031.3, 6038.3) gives 9.71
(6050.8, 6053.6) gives 10.6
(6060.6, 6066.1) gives 10.4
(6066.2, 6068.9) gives 10.3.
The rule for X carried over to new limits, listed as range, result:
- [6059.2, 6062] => 10.97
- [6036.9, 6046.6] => 11.7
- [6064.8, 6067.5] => 9.926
